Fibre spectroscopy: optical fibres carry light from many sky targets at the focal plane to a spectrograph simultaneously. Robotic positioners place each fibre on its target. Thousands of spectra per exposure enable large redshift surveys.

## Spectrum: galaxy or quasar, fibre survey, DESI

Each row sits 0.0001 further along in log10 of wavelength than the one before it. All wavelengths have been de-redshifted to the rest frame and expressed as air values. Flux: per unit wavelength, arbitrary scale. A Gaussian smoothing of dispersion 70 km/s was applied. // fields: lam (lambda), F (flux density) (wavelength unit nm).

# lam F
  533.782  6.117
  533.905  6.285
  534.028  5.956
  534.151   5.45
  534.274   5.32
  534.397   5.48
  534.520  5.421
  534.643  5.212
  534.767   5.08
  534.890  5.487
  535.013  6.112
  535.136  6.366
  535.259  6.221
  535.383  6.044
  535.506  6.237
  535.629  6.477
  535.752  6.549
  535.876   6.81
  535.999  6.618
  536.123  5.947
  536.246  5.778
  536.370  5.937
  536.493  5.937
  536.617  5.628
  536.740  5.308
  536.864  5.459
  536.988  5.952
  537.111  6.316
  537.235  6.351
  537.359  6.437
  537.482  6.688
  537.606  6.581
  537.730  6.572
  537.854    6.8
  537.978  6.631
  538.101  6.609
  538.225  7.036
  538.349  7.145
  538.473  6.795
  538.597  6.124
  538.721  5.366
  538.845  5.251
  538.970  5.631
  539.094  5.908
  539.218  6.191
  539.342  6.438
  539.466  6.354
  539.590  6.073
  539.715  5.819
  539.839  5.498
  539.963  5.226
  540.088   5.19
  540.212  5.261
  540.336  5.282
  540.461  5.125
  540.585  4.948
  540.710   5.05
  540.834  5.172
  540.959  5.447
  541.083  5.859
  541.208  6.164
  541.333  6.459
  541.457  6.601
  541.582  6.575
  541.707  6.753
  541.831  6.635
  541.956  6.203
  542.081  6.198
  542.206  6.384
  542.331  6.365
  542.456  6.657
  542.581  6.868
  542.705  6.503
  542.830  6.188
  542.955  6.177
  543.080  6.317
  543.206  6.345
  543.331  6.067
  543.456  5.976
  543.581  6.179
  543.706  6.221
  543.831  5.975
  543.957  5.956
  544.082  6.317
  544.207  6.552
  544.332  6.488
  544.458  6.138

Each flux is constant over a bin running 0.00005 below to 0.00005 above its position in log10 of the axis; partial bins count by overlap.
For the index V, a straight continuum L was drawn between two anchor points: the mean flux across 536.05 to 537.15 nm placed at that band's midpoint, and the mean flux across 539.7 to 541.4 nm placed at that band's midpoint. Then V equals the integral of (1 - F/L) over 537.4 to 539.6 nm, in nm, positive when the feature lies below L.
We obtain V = -0.28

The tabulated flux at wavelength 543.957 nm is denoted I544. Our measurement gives 5.956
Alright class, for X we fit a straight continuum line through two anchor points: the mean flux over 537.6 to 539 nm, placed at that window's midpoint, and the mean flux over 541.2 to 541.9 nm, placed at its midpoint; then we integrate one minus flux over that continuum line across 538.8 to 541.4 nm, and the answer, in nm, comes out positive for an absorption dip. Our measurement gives 0.34 nm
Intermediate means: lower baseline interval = 6.38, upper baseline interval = 6.56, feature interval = 5.64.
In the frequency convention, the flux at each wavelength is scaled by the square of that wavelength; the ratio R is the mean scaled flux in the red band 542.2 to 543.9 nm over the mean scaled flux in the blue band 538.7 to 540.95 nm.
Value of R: 1.1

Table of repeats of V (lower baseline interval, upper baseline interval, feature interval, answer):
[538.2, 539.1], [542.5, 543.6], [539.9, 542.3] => 0.16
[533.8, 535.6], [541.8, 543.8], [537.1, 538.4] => -0.15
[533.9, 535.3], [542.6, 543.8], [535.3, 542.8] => -0.18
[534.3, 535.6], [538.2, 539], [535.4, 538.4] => -0.17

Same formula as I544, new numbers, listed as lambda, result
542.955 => 6.177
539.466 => 6.354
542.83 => 6.188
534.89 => 5.487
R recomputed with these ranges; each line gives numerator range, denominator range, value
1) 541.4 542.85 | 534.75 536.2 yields 1.08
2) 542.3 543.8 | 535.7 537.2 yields 1.08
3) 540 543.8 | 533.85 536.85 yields 1.05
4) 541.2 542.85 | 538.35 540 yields 1.10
